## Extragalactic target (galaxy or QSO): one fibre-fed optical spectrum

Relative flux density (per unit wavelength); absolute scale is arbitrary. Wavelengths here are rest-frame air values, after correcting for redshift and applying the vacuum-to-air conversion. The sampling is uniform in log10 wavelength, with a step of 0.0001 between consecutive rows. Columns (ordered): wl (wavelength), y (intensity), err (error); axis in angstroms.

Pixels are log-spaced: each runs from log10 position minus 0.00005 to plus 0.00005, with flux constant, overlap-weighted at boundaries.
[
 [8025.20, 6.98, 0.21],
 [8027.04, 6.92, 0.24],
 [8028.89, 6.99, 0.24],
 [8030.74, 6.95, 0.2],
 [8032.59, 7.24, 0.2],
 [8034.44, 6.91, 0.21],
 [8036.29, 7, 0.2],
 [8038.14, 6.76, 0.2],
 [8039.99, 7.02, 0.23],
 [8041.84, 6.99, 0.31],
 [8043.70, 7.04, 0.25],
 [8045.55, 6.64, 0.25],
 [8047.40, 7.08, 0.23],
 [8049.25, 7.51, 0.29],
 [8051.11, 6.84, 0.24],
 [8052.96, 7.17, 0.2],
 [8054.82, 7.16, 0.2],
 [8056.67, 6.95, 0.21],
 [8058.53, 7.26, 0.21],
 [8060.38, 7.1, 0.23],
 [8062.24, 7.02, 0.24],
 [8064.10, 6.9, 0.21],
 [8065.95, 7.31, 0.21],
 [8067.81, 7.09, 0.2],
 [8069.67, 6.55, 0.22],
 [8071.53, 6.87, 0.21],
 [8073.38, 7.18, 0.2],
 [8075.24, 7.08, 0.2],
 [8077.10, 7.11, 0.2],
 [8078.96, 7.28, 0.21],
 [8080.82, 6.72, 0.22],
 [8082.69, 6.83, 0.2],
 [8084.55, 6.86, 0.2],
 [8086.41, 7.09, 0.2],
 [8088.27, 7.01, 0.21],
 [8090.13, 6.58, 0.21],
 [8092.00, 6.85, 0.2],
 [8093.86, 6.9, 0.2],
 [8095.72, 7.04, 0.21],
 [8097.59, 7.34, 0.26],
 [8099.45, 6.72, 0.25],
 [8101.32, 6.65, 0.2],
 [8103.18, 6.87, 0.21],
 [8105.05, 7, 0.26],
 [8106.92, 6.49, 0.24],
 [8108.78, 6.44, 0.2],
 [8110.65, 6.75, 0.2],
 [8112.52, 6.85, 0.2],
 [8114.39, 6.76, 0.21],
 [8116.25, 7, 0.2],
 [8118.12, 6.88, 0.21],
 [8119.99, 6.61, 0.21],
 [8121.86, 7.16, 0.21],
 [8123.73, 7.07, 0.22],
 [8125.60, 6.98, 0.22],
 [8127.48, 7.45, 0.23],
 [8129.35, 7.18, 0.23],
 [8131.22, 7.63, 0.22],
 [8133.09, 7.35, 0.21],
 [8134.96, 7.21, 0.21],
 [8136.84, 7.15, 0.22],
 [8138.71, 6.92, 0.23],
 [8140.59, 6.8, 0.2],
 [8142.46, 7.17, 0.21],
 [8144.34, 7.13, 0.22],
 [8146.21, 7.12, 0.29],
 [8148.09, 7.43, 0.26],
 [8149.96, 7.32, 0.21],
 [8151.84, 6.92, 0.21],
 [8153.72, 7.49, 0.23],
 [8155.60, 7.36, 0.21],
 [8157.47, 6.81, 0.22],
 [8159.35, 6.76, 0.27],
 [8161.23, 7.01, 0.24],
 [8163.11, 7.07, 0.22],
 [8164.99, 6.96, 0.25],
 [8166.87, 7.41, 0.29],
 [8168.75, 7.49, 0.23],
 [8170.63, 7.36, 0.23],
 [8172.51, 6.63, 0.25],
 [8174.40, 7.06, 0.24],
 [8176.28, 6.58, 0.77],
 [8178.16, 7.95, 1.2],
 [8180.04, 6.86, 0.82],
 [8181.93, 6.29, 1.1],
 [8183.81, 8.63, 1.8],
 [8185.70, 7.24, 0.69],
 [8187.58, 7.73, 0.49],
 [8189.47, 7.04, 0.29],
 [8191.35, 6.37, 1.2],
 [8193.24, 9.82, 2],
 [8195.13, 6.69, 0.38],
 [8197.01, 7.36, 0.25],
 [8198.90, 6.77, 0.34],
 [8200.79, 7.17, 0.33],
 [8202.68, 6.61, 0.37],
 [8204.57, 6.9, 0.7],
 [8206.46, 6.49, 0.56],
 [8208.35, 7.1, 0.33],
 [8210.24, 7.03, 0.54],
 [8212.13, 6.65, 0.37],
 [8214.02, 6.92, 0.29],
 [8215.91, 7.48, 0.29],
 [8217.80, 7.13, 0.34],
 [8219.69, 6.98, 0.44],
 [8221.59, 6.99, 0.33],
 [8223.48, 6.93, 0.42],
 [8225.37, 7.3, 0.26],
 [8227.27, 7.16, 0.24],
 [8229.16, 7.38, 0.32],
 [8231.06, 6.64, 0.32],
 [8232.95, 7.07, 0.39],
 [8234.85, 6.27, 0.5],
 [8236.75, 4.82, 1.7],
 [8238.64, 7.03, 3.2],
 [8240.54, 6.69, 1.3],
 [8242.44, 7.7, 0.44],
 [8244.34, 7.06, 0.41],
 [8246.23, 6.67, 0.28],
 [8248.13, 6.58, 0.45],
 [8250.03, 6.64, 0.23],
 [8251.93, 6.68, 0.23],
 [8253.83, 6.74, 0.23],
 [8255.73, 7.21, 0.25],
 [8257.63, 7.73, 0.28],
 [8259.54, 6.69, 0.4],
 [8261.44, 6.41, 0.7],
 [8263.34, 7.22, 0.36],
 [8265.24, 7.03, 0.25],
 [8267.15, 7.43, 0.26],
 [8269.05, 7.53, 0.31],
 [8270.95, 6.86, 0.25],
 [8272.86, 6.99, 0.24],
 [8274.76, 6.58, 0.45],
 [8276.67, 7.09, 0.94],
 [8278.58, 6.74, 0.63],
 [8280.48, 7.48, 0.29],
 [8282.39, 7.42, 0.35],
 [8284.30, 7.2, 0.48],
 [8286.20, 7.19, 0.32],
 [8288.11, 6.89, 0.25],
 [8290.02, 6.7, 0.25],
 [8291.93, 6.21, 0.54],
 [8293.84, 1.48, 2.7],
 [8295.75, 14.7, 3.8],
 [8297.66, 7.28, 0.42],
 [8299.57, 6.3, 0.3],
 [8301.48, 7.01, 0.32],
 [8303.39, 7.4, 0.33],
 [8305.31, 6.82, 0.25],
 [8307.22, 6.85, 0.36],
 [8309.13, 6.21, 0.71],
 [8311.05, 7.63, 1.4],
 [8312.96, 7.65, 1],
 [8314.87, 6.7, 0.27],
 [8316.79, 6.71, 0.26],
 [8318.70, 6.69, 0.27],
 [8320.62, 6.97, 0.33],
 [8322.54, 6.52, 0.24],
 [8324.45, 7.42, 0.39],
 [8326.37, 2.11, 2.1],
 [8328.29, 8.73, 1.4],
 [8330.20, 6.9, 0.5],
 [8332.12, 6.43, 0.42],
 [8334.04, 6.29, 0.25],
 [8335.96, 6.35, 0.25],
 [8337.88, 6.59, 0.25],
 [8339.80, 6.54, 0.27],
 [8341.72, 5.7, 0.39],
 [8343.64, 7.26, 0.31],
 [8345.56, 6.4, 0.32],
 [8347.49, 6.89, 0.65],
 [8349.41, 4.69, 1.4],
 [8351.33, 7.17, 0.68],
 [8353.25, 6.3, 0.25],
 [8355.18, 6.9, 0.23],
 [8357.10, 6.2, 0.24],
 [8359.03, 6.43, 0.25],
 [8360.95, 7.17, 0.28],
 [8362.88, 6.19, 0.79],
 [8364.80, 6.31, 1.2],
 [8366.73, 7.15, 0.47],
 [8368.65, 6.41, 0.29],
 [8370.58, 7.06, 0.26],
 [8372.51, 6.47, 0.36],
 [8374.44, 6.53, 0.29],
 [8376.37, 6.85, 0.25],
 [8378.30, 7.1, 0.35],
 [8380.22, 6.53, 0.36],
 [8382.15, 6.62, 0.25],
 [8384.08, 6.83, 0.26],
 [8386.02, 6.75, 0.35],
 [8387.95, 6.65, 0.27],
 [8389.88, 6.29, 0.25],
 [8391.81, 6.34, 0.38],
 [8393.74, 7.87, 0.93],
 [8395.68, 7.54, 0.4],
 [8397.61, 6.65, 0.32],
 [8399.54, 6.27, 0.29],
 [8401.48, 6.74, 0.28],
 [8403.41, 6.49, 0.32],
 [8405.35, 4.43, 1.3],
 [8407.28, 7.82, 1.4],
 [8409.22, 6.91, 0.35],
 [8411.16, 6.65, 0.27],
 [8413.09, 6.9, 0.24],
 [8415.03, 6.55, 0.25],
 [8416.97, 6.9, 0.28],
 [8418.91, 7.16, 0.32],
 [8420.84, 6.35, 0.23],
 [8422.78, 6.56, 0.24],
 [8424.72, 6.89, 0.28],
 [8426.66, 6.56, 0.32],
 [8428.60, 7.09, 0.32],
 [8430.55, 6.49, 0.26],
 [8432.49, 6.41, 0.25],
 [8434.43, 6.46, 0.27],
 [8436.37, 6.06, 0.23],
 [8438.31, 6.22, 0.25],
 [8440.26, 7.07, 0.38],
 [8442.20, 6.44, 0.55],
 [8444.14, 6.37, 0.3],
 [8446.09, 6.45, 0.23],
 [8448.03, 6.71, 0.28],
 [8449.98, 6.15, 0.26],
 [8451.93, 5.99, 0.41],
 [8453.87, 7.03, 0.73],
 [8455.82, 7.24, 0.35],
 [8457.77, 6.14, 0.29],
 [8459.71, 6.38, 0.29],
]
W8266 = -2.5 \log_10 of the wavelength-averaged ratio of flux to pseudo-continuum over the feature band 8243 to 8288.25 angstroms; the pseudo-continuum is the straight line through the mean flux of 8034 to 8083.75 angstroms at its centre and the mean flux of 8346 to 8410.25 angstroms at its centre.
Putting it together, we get -0.040 mag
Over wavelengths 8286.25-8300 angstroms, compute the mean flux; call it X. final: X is 7.12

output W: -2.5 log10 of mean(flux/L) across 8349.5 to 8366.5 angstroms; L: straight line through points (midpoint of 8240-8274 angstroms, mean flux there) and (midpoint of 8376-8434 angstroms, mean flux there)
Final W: 0.05 mag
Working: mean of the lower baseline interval 6.99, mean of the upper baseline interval 6.7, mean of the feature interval 6.51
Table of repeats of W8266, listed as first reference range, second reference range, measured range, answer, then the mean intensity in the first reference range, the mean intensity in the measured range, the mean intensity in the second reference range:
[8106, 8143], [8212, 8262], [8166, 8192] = -0.04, 6.99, 7.2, 6.88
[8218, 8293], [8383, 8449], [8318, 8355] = 0.06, 6.91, 6.43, 6.64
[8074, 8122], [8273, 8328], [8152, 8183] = -0.03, 6.88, 7.07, 6.88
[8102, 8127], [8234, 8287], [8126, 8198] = -0.06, 6.84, 7.23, 6.92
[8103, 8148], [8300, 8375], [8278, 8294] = 0.02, 7.01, 6.6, 6.61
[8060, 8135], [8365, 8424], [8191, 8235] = -0.03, 6.97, 7.07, 6.71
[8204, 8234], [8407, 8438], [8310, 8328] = 0.05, 7.01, 6.57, 6.7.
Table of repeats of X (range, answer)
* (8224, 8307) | 6.98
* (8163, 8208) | 7.19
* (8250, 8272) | 7.03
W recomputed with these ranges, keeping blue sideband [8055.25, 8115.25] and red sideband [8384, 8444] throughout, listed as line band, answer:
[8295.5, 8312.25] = -0.12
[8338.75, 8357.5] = 0.05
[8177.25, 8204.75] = -0.07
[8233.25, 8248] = 0.03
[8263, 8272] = -0.07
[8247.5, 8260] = -0.02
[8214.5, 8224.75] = -0.05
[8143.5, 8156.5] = -0.06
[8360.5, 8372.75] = 0.00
